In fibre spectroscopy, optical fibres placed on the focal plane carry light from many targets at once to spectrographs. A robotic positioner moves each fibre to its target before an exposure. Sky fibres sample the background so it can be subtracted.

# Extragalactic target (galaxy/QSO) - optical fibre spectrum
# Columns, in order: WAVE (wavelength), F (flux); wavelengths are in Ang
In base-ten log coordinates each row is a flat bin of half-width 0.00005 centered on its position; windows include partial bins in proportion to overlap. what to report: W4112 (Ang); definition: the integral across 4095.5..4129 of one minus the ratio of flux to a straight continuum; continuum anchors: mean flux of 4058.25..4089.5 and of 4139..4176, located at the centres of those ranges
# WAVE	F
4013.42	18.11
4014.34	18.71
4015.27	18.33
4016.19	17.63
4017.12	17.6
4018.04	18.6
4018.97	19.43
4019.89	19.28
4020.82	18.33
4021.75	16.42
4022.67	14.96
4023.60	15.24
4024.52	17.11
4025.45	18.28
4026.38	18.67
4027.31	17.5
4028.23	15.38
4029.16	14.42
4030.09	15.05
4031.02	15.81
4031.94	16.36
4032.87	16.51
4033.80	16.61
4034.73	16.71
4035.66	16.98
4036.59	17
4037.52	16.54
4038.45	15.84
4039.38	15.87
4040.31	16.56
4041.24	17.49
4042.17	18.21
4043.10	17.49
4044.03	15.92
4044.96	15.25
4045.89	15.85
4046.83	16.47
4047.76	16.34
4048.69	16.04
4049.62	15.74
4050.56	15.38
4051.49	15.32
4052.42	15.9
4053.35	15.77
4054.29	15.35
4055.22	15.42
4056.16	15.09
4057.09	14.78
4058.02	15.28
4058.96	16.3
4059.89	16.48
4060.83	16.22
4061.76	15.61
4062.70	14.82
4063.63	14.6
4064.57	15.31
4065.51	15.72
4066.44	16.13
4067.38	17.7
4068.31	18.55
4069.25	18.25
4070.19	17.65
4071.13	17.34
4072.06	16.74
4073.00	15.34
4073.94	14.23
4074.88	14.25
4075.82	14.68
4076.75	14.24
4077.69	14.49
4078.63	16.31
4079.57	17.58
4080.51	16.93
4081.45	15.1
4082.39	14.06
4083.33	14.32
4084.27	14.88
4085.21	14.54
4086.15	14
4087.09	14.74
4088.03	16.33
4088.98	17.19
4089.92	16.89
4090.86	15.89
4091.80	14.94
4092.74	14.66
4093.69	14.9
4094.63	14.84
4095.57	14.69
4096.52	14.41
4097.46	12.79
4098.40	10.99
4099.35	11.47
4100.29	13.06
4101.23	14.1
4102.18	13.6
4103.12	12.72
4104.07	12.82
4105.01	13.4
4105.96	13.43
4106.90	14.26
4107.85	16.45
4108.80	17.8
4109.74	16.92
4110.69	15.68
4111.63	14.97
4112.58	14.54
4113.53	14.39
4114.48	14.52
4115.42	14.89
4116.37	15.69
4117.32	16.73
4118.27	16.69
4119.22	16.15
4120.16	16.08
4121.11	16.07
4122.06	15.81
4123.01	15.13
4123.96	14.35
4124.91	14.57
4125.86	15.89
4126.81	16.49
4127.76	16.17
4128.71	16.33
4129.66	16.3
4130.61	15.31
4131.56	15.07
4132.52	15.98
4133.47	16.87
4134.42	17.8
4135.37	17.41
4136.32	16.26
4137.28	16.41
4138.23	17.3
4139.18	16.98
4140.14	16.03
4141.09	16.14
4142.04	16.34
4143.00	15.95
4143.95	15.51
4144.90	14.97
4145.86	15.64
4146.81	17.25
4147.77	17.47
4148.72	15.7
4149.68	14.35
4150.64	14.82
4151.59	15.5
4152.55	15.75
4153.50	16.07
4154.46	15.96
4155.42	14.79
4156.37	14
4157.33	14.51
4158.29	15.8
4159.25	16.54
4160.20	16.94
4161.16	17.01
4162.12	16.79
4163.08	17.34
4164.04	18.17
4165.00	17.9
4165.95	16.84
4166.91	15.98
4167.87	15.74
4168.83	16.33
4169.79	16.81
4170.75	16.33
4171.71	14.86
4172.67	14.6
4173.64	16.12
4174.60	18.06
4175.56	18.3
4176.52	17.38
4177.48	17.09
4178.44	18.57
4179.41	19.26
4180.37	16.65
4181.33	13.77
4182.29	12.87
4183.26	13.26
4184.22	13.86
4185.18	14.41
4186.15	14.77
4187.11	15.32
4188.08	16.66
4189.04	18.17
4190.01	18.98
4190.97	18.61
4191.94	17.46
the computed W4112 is 2.35 Ang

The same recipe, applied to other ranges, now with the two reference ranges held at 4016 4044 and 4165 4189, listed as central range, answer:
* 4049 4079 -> 1.7 Ang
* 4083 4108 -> 3.4 Ang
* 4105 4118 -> 0.9 Ang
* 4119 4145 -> 0.4 Ang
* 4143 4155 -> 0.4 Ang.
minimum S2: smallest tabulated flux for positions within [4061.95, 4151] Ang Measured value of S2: 10.99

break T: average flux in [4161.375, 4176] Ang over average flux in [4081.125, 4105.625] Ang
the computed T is 1.17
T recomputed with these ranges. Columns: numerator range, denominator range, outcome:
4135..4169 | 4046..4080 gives 1.02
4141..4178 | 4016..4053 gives 0.97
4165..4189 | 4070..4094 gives 1.04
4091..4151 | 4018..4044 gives 0.91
